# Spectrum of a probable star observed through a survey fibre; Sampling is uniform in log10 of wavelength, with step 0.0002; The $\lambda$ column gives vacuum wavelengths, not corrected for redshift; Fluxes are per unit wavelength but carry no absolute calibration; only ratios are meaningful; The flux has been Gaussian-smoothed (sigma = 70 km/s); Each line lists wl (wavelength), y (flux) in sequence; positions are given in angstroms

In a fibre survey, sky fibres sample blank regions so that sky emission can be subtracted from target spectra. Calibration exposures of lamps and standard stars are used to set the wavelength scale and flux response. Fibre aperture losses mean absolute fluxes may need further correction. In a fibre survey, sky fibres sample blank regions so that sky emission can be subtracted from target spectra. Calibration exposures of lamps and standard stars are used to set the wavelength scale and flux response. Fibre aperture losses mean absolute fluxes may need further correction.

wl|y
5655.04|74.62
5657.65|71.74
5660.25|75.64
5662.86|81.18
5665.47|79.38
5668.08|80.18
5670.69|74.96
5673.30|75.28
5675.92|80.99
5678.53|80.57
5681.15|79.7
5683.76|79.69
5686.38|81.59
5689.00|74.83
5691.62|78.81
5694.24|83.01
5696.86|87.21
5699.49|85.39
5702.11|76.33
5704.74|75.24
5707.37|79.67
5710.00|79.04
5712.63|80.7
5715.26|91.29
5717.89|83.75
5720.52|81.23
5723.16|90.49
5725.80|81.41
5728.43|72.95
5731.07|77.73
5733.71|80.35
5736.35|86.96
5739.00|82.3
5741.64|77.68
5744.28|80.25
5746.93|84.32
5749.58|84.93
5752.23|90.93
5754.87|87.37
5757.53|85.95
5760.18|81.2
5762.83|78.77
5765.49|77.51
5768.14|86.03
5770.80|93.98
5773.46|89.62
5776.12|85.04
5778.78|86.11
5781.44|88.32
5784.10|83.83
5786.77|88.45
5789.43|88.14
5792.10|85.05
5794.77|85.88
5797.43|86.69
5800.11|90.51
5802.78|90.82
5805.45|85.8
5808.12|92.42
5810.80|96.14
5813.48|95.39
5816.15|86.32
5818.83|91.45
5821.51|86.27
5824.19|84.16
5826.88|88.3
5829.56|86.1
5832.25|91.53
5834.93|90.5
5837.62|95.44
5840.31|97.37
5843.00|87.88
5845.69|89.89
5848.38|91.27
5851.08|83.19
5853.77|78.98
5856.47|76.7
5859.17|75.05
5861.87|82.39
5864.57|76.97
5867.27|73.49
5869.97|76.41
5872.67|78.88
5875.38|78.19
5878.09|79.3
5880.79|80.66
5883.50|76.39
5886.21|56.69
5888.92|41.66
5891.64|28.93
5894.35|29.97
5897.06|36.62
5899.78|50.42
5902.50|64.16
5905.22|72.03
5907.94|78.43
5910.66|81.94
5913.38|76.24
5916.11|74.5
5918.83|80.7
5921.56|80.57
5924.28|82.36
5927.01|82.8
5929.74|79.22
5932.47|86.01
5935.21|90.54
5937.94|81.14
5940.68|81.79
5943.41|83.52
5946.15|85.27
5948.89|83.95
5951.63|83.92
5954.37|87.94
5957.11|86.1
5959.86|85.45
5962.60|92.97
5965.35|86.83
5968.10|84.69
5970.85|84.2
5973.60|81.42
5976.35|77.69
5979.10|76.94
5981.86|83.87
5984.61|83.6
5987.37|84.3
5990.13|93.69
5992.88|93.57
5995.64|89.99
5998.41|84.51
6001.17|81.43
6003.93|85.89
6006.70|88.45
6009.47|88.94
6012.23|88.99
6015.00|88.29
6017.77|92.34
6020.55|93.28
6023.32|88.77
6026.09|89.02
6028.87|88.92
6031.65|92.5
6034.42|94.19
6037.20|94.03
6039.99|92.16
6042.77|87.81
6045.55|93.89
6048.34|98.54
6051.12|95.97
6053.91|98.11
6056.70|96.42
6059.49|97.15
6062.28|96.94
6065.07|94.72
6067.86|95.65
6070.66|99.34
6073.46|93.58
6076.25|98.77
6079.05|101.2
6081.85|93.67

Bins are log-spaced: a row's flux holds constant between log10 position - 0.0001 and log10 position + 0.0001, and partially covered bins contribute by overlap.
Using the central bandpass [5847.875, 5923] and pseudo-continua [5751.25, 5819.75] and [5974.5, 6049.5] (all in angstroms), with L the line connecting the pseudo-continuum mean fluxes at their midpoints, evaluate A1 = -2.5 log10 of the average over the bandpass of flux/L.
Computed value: 0.25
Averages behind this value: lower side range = 87.6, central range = 69.8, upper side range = 88.7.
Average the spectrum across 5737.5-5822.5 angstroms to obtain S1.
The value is 86.7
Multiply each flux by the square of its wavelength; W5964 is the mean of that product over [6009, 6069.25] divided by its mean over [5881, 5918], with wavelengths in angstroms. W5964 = 1.62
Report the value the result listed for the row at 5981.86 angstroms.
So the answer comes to 83.87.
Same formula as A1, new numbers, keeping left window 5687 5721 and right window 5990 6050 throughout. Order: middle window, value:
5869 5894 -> 0.31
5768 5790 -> -0.06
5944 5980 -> 0.05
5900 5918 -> 0.19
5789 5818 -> -0.07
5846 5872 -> 0.08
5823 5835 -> -0.04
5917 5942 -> 0.07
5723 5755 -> 0.00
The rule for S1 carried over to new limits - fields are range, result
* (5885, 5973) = 74.6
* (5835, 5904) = 71.8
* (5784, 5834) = 88.7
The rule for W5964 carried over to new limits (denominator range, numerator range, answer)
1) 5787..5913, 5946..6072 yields 1.20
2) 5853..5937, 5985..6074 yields 1.35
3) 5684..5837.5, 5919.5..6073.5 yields 1.13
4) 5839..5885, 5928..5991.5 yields 1.08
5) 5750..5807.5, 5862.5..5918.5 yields 0.79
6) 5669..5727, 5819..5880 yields 1.09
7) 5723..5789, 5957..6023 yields 1.12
